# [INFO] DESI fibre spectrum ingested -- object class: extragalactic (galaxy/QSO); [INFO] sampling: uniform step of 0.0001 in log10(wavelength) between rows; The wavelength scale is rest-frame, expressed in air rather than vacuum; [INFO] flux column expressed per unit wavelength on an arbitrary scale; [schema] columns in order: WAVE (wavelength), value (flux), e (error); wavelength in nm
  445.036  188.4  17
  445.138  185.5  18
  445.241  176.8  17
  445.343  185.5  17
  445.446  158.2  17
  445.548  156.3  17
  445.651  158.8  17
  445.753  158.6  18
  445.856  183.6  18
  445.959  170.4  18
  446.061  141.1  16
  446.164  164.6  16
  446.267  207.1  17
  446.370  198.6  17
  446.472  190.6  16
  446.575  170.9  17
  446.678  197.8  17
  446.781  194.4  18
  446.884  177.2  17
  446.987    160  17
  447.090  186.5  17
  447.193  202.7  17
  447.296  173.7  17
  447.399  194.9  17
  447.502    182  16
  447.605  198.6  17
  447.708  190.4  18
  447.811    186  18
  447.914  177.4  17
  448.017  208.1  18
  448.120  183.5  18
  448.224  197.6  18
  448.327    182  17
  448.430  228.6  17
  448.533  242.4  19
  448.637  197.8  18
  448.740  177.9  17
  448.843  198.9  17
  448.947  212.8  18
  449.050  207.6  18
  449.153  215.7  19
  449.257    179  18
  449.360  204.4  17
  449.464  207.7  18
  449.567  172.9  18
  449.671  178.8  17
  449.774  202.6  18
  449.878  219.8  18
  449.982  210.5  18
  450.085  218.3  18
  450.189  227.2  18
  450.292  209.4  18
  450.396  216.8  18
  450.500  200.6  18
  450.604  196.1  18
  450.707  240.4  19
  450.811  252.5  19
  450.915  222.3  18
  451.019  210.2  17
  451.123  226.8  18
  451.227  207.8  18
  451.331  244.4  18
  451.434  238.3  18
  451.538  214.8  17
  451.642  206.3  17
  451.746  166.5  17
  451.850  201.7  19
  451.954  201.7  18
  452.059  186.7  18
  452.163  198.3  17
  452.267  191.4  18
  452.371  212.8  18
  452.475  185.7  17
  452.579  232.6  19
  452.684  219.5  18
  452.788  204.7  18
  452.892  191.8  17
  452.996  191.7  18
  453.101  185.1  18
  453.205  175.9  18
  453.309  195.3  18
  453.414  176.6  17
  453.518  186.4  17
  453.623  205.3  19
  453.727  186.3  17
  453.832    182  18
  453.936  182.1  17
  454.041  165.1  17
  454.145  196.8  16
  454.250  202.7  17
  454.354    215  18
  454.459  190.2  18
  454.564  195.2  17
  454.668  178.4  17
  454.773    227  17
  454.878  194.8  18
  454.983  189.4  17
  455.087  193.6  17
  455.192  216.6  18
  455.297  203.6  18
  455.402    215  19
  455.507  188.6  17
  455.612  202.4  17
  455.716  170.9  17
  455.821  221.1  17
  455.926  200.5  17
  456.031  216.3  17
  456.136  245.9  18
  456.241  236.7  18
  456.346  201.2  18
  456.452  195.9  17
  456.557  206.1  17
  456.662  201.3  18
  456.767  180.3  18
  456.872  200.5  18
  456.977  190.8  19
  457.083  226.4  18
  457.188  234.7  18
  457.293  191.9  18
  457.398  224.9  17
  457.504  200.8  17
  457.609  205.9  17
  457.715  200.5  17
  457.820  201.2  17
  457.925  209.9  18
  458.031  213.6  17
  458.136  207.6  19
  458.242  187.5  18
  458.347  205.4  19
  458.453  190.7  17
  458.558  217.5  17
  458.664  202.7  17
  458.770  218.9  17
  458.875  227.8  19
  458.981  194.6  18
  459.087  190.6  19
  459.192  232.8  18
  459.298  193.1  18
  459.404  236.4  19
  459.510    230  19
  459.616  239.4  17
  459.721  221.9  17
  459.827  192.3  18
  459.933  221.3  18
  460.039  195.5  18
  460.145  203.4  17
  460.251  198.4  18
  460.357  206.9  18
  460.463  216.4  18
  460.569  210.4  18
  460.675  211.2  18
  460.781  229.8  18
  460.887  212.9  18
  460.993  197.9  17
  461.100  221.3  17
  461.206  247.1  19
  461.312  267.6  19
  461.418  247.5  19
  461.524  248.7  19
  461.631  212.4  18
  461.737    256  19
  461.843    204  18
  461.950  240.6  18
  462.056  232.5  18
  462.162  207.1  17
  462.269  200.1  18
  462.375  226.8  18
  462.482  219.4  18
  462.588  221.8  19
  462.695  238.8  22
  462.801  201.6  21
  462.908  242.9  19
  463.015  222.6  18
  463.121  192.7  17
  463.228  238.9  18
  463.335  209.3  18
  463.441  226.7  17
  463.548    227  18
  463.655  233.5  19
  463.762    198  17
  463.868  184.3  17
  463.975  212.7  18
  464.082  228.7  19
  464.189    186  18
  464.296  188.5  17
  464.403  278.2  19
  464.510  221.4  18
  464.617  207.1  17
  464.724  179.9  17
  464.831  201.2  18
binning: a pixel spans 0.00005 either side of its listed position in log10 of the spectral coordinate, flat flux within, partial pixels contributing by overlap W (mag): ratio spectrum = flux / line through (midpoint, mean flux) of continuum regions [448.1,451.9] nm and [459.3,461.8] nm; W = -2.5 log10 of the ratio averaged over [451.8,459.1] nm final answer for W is 0.08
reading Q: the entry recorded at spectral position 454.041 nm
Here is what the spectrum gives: 165.1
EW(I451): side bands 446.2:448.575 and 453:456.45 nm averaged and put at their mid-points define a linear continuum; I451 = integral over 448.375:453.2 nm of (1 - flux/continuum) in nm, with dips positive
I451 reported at -0.31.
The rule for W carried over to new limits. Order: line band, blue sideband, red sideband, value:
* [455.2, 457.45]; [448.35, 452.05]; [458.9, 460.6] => 0.02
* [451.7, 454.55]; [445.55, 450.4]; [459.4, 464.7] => 0.05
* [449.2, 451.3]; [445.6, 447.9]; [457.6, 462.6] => -0.11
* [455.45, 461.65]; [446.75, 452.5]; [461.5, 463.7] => 0.03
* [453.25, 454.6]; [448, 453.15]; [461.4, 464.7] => 0.11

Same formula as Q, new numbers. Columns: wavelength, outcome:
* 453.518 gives 186.4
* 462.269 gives 200.1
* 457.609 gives 205.9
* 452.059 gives 186.7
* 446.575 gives 170.9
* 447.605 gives 198.6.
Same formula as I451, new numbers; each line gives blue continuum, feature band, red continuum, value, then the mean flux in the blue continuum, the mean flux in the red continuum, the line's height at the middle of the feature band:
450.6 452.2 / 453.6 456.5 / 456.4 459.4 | 0.123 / 214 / 206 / 210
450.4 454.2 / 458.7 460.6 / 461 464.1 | 0.045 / 202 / 224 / 218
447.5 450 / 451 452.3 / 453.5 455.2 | -0.074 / 199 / 194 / 196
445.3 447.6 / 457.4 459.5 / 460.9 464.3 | 0.024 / 178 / 222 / 211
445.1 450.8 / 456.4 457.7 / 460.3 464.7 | 0.035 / 193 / 221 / 210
